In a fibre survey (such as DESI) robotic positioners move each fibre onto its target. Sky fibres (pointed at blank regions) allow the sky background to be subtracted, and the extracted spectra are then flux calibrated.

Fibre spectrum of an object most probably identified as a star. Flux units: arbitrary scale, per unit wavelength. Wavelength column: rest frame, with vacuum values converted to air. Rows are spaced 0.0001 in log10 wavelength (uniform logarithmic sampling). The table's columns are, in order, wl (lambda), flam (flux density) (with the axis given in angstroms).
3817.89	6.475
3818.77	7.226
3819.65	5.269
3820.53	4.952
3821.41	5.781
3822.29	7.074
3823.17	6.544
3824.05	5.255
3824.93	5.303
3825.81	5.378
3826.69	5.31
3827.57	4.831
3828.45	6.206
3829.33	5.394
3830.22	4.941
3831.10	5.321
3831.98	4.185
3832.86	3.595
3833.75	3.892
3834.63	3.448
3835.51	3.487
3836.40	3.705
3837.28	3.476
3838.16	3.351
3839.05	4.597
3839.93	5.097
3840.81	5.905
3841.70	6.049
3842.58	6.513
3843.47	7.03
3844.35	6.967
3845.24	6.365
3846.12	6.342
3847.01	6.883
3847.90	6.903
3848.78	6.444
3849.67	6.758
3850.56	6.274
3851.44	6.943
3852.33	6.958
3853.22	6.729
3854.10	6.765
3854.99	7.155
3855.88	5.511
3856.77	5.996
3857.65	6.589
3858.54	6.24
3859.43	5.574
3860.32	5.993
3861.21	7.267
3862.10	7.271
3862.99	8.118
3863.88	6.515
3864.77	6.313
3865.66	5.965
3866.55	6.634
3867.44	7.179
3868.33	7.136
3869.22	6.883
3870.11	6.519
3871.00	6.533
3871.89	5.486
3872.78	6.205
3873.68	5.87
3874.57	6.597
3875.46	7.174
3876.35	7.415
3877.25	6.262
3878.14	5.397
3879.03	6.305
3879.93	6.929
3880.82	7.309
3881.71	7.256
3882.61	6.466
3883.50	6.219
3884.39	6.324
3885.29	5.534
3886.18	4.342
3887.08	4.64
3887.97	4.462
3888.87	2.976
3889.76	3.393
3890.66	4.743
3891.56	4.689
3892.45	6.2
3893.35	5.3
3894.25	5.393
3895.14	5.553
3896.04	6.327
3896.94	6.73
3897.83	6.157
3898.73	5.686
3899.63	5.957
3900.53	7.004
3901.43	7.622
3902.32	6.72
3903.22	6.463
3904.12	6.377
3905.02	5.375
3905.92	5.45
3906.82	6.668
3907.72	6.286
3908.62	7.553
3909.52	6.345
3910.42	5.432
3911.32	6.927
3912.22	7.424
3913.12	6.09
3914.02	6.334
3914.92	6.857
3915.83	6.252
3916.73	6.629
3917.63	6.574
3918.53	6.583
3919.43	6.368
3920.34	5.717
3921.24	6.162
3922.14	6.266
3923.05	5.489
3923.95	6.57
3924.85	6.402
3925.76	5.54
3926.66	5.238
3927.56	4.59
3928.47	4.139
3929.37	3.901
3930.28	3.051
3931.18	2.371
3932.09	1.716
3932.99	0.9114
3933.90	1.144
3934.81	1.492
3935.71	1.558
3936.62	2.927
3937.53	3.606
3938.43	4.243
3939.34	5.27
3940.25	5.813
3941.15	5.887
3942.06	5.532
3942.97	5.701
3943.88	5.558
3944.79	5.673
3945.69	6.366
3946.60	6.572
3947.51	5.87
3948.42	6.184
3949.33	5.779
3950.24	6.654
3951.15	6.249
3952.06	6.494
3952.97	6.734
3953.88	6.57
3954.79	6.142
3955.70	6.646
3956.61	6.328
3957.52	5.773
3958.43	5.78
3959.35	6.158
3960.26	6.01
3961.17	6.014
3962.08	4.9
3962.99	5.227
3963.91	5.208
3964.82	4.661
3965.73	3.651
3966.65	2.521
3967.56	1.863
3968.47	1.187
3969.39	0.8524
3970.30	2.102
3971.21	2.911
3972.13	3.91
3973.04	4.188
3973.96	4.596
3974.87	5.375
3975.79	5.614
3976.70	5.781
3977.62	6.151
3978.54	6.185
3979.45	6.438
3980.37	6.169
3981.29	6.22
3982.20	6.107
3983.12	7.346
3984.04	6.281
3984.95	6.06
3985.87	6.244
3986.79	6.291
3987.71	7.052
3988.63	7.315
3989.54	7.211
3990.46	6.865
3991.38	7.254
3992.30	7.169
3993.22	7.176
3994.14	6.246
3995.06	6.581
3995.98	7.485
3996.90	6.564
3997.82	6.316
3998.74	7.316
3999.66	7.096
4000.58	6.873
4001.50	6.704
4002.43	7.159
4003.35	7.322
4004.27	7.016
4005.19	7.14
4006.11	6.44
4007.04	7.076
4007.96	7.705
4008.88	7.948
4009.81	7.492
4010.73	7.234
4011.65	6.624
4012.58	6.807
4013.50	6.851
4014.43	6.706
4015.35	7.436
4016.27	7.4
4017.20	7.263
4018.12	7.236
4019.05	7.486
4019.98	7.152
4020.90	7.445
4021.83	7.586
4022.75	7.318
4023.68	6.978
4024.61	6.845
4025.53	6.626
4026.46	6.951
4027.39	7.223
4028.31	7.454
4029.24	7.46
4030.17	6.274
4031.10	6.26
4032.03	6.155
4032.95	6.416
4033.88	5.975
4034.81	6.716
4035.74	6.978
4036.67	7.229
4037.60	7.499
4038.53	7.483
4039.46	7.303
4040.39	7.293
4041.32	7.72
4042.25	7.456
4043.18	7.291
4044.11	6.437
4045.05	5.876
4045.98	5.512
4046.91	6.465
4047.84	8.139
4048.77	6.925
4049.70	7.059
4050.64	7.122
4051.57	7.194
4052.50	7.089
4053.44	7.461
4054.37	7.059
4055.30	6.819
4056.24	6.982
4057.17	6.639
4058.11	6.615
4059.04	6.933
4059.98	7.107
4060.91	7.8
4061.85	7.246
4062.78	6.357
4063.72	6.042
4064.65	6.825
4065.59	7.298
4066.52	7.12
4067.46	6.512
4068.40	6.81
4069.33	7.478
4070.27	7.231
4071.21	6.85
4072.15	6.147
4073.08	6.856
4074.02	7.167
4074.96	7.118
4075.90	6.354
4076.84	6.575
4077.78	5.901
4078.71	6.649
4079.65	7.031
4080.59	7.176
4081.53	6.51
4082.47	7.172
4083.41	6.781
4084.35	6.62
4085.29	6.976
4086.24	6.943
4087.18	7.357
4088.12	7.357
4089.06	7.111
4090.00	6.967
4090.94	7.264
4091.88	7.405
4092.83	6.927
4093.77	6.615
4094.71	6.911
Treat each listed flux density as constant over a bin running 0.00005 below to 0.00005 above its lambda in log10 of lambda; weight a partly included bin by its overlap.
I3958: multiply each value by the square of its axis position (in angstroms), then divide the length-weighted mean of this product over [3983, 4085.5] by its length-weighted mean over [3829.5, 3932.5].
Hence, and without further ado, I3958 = 1.28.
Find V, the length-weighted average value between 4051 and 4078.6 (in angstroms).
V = 6.88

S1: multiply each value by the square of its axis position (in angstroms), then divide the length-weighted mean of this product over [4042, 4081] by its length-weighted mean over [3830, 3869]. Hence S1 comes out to 1.29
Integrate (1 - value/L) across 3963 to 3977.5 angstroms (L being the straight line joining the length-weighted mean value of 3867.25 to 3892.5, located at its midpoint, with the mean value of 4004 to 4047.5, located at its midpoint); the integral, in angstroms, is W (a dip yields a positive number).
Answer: 6.3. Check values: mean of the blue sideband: 5.93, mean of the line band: 3.74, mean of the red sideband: 7.01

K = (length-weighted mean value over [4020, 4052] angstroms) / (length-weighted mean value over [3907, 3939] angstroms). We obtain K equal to 1.39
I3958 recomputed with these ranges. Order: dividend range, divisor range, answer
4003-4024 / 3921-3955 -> 1.53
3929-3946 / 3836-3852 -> 0.68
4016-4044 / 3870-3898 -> 1.31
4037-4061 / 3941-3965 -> 1.24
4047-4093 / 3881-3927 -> 1.26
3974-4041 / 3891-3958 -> 1.29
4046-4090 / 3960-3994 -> 1.36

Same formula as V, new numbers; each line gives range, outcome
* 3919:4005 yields 5.41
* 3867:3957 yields 5.68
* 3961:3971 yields 3.39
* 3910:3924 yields 6.35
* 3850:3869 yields 6.63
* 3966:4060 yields 6.51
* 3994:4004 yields 6.9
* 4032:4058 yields 6.95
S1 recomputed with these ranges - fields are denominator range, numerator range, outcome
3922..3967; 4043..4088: 1.46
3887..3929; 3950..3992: 0.95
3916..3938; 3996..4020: 1.68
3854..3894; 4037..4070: 1.25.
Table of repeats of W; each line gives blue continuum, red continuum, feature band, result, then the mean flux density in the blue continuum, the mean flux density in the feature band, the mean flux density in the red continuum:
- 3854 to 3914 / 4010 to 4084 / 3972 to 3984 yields 1.56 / 6.19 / 5.77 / 6.95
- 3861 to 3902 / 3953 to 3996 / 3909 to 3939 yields 5.07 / 6.13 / 4.88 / 5.52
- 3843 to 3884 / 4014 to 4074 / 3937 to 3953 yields 2.42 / 6.6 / 5.75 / 6.98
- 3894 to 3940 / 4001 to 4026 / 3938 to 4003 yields 6.10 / 5.36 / 5.76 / 7.15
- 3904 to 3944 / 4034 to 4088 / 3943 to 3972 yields 2.31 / 5.15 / 5.11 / 6.93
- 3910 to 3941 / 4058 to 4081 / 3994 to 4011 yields -3.19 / 4.88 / 7.05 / 6.85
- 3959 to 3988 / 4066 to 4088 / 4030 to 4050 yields -2.17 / 4.96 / 6.85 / 6.85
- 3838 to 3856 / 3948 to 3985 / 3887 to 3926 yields -1.61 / 6.32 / 6.01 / 5.23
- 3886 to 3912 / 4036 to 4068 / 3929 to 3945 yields 6.40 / 5.78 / 3.65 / 7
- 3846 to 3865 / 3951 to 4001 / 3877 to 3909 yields 2.25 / 6.62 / 5.89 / 5.7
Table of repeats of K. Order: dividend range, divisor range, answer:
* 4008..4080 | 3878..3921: 1.16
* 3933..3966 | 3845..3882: 0.79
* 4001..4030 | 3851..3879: 1.09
